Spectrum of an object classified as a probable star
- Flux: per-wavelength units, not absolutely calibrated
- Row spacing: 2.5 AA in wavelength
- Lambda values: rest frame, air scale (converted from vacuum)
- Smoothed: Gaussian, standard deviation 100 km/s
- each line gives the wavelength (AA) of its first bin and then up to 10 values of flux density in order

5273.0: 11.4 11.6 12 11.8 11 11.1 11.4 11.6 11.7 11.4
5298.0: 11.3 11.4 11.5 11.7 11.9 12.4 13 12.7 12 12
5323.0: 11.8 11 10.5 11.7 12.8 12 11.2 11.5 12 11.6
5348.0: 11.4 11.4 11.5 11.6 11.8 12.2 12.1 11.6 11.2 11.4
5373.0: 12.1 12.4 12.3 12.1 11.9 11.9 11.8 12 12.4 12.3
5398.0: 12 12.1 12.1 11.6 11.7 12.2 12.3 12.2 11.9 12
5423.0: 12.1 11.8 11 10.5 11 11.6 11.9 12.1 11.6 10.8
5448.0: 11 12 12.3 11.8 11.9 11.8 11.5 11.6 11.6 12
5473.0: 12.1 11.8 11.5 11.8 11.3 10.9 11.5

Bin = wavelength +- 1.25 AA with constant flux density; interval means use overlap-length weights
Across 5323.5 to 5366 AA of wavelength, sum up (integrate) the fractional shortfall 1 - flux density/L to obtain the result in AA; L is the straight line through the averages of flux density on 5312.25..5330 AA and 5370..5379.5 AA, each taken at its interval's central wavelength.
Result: 1.07 AA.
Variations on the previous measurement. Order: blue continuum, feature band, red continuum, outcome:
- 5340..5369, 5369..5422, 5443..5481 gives -1.6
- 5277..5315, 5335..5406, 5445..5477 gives -0.8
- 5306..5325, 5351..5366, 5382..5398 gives 0.4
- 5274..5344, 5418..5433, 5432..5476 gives 0.3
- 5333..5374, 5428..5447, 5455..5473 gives 0.7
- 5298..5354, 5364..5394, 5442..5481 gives -0.5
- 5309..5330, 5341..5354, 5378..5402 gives 0.4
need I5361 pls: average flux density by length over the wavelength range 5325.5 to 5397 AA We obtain 11.8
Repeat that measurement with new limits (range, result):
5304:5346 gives 11.9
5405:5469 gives 11.7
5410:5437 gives 11.7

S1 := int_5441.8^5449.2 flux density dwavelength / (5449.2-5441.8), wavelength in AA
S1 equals 11.1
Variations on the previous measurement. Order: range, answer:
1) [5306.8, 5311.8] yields 12.2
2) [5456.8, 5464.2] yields 11.7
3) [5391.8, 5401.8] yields 12.2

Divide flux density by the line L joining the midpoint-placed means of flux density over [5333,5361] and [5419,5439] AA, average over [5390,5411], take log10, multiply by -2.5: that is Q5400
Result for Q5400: -0.044 mag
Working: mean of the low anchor 11.7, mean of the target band 12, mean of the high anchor 11.5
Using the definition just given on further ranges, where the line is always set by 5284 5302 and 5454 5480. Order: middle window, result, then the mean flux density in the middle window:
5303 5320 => -0.07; 12.2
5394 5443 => -0.01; 11.8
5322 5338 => -0.01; 11.6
